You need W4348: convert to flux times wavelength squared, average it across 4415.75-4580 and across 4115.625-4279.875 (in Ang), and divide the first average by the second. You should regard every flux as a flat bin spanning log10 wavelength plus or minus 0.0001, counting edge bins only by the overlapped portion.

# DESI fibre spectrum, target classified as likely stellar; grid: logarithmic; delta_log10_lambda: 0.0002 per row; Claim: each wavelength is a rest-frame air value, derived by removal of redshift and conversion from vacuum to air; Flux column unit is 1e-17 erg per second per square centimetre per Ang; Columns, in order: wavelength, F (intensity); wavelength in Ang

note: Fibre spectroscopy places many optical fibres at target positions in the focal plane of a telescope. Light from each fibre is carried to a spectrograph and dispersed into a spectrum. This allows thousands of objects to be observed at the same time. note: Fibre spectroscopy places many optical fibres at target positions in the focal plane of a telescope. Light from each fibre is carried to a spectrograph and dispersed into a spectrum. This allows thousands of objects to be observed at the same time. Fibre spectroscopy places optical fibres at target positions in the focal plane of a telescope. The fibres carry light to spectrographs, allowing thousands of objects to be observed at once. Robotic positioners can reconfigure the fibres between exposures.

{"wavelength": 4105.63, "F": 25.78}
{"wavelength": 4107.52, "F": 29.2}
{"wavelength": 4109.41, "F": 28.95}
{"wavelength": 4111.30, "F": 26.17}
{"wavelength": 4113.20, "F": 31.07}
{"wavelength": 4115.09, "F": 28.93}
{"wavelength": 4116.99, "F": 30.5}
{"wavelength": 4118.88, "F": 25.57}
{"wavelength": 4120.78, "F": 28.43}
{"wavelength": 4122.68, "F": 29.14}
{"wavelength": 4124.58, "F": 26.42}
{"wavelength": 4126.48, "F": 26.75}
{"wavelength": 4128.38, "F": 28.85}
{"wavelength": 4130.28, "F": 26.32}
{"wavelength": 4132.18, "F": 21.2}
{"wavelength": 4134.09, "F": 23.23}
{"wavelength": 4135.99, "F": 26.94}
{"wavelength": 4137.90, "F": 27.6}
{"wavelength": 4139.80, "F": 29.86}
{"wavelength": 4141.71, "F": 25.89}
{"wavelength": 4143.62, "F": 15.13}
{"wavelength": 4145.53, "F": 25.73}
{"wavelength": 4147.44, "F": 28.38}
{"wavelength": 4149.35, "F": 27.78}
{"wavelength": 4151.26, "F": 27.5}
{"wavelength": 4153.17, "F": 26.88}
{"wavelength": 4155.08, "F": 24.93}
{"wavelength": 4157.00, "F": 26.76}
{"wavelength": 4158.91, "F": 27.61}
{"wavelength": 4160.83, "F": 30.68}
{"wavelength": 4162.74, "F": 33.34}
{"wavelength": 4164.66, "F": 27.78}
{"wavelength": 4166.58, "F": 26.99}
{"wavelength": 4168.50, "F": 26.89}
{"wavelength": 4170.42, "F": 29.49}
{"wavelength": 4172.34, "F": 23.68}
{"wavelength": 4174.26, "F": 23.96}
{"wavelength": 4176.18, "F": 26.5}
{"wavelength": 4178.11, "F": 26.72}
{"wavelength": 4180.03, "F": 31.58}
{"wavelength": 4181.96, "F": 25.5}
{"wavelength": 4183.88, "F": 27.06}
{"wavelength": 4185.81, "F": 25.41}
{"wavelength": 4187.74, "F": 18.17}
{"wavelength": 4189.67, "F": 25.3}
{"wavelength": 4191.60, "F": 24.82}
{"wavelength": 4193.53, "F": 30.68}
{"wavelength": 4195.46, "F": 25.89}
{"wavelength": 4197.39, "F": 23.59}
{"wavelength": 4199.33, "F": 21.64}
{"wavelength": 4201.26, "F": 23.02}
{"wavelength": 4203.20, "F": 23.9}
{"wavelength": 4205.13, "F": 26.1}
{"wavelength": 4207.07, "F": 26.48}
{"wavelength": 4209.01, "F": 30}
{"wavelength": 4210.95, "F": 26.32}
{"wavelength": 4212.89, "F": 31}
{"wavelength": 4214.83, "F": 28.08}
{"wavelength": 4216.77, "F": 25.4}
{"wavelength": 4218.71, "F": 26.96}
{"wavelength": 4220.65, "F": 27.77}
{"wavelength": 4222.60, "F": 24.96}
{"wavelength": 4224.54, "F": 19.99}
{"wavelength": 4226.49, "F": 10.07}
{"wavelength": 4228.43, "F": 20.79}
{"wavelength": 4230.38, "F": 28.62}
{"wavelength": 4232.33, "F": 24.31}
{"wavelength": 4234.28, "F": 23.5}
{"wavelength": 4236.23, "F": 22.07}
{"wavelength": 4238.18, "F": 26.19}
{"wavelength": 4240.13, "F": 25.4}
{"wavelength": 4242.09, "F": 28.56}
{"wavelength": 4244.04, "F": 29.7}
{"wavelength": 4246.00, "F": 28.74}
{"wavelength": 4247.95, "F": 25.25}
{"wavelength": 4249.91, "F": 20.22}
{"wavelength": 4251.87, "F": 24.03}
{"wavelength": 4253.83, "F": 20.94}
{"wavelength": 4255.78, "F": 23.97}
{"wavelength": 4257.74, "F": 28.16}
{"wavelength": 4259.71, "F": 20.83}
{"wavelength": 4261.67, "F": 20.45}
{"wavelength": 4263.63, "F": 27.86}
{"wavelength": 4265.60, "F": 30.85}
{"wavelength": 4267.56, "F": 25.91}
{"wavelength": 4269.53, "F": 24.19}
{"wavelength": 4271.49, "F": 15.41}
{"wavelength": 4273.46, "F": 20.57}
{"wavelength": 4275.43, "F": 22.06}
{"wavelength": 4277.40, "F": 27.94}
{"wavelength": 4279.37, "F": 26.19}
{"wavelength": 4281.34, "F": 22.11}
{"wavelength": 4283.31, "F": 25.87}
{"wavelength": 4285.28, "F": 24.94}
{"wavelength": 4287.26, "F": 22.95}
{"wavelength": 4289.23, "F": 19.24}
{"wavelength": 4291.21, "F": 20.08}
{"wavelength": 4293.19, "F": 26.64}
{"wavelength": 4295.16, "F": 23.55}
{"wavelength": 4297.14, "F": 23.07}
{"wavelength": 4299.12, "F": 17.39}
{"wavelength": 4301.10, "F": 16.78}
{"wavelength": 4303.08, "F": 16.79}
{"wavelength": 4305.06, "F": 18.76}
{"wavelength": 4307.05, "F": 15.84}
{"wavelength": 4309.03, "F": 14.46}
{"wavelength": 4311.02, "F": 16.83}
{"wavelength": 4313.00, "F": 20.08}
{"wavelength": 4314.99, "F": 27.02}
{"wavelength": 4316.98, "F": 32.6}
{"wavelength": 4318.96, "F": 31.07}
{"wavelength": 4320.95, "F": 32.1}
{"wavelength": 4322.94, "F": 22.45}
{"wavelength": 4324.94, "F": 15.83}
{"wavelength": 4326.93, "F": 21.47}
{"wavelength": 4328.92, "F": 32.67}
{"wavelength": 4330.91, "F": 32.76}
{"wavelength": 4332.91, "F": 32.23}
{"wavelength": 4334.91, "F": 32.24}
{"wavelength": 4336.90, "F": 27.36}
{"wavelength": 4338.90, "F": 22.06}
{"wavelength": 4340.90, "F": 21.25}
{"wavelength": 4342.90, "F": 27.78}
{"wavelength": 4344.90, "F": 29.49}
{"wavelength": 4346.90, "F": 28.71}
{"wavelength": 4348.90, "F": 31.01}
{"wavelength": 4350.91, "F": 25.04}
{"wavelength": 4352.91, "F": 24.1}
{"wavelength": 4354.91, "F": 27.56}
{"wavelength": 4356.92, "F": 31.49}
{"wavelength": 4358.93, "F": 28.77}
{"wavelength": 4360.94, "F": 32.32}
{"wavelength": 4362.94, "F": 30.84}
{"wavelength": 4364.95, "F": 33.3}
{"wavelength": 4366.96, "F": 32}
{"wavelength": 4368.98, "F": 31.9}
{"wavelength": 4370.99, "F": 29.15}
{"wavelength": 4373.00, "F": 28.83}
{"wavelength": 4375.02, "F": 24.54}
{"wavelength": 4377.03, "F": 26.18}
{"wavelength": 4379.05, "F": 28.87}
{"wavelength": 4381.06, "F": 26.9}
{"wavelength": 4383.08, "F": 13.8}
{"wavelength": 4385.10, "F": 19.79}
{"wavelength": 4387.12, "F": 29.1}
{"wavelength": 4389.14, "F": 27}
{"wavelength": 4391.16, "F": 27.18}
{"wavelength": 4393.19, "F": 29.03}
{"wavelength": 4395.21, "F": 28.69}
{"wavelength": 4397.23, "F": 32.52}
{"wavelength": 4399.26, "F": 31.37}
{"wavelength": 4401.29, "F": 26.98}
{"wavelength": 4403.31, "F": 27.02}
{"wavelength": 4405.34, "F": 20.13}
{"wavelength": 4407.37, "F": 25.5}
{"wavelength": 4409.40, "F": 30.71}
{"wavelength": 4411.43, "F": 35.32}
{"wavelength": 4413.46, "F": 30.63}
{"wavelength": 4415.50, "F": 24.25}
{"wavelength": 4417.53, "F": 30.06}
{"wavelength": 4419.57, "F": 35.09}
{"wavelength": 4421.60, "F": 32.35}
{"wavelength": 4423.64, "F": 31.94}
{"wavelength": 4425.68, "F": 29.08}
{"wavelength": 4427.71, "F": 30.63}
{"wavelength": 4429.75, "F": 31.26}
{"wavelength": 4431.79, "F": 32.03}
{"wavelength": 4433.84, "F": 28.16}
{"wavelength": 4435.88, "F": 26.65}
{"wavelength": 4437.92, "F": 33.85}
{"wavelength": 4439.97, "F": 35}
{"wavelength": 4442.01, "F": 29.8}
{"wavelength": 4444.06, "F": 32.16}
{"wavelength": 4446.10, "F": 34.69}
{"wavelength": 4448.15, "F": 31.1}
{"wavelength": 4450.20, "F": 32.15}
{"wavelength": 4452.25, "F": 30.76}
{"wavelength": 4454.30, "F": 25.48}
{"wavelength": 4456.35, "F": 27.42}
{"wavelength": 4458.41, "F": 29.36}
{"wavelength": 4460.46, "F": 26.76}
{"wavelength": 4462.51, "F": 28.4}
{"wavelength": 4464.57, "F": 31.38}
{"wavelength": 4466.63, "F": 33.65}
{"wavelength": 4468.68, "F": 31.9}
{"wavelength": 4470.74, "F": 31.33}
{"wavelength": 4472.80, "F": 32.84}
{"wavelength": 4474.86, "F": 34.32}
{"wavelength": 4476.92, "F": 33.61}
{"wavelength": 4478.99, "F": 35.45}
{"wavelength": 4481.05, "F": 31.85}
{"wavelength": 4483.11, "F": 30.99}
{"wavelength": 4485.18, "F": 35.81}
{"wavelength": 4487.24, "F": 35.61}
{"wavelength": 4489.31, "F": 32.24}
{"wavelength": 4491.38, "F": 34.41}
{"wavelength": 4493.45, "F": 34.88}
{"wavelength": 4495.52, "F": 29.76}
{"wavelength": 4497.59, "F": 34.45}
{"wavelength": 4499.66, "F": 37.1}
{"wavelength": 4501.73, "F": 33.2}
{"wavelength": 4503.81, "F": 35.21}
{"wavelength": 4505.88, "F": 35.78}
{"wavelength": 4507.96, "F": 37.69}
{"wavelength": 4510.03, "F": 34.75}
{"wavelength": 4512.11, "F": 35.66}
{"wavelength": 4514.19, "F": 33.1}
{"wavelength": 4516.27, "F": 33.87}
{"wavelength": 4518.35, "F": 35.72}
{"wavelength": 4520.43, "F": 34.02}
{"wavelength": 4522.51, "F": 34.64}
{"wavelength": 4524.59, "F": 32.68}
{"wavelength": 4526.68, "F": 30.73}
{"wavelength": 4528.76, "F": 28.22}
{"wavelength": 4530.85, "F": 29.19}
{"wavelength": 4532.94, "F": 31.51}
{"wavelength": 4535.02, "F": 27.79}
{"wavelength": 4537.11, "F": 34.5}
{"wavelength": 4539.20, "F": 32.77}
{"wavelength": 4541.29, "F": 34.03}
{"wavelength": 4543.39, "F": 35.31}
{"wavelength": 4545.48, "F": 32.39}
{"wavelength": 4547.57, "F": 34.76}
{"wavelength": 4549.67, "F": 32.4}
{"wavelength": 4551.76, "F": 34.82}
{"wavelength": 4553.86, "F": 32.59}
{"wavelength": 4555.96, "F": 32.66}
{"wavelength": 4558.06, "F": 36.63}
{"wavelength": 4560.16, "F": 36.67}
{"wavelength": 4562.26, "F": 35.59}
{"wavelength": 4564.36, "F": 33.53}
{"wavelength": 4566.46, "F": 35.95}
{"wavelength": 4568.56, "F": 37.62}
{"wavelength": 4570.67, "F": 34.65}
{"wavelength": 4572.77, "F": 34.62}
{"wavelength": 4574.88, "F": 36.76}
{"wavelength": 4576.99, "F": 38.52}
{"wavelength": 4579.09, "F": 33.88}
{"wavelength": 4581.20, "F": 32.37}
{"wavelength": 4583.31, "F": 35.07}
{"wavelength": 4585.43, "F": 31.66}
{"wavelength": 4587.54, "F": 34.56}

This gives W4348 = 1.48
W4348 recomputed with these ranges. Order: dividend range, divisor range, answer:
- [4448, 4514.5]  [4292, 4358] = 1.41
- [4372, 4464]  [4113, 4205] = 1.23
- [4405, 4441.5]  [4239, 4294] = 1.35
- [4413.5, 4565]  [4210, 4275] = 1.49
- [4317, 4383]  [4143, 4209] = 1.16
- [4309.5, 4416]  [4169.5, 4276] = 1.18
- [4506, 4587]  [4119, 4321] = 1.59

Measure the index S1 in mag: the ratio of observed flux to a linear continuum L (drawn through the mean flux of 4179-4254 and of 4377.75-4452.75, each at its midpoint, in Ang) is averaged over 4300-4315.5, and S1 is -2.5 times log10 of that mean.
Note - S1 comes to 0.44 mag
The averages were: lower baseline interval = 25.1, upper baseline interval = 29.2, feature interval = 18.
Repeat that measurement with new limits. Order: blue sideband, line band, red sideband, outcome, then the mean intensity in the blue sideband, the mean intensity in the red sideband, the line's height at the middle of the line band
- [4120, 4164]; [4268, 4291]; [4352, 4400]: 0.20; 26.8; 28.1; 27.6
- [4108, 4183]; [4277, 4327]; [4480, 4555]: 0.31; 27.1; 33.5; 29.8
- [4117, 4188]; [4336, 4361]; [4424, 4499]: 0.10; 26.6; 31.7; 29.8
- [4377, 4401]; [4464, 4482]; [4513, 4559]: -0.09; 26.7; 32.9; 30.3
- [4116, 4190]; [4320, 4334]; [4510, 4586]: 0.10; 26.6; 33.8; 29.8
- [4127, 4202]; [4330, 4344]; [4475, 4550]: 0.07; 26.1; 33.5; 29.8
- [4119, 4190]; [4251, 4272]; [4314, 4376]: 0.15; 26.5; 28.4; 27.6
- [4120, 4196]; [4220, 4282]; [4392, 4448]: 0.16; 26.5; 30.2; 27.8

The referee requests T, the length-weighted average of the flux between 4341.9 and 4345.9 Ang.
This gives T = 28.6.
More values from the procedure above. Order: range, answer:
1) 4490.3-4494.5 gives 34.6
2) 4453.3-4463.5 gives 27.5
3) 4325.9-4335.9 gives 30.2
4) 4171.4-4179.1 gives 25.3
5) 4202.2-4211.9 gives 26.5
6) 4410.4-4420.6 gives 31.1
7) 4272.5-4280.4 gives 24.2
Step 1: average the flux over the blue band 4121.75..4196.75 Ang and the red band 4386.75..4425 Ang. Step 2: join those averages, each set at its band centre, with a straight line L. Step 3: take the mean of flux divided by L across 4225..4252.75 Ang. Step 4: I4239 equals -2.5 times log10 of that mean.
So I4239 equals 0.141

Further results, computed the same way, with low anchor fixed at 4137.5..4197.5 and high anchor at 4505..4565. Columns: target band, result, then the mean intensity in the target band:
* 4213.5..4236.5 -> 0.17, 23.7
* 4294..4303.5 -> 0.41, 19.8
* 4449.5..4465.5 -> 0.11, 28.9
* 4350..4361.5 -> 0.08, 28.1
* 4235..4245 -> 0.06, 26.3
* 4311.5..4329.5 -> 0.15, 25.7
